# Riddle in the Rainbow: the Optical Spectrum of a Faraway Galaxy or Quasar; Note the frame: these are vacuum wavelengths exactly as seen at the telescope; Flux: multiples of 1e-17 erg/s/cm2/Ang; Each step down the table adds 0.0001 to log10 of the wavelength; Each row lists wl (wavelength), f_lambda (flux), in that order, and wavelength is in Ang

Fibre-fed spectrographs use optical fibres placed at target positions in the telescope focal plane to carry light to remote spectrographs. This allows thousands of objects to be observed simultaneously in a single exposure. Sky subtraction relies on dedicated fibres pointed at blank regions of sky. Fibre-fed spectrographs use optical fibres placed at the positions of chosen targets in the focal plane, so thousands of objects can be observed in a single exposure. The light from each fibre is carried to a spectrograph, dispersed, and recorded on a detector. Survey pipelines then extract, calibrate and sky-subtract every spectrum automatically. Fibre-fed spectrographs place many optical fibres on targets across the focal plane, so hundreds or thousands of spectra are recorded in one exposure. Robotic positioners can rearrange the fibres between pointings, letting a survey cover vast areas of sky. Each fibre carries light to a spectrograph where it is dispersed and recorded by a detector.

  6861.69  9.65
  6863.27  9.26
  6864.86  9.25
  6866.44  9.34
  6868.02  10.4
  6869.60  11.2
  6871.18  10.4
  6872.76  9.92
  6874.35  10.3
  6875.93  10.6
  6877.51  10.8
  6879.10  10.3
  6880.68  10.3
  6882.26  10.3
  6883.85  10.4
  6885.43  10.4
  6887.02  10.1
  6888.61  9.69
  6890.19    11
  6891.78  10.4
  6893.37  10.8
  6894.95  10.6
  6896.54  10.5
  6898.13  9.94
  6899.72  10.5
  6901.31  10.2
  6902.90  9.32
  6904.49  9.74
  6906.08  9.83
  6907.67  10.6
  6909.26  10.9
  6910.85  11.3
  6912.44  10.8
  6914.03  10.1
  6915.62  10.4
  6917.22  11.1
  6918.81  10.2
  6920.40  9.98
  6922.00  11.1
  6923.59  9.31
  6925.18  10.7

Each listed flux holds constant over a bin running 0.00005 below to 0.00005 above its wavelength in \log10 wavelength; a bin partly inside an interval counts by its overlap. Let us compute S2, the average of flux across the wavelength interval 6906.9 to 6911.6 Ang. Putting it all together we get 10.9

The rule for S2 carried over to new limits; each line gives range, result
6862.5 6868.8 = 9.55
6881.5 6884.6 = 10.3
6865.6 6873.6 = 10.2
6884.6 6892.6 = 10.3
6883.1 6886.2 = 10.4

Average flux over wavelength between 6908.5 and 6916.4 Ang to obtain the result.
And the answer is 10.7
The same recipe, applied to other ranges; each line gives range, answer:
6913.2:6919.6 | 10.5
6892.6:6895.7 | 10.7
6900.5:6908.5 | 9.94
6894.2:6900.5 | 10.4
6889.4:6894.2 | 10.7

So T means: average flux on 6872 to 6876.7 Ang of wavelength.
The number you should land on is 10.3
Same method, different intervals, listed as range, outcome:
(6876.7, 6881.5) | 10.5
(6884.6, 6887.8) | 10.3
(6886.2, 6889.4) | 9.88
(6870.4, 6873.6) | 10.1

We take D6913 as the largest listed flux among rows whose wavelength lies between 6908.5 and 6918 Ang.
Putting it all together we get 11.3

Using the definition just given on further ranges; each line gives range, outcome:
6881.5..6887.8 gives 10.4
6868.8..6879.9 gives 11.2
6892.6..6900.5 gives 10.8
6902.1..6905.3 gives 9.74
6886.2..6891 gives 11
